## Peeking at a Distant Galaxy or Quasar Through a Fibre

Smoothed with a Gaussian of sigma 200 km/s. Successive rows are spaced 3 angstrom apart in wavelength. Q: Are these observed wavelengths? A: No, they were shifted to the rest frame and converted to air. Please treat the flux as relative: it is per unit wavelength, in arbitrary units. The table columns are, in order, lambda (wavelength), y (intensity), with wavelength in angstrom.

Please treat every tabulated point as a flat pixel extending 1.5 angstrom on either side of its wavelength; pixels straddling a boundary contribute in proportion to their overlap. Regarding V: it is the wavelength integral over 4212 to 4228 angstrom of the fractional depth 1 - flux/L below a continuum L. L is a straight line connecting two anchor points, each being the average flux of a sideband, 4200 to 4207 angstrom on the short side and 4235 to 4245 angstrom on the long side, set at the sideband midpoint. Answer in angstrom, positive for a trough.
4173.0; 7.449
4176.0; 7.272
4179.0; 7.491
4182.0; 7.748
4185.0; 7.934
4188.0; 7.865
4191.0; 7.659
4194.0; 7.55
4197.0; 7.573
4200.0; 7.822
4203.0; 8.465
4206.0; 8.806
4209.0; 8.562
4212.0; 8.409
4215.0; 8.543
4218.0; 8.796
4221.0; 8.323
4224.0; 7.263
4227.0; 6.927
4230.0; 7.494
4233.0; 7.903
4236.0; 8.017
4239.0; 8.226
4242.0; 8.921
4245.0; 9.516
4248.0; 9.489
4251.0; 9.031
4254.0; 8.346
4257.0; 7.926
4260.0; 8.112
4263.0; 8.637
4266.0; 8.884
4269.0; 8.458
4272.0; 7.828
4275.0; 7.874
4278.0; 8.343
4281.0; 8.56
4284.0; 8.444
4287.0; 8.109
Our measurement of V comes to 0.9 angstrom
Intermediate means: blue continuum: 8.45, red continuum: 8.58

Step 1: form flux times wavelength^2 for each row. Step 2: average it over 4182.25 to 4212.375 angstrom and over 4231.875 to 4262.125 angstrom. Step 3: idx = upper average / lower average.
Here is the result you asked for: 1.09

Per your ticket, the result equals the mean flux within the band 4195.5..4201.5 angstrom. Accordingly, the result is 7.7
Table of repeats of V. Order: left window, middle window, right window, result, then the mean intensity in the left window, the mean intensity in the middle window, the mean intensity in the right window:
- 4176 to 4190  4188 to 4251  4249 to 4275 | -1.6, 7.7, 8.22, 8.39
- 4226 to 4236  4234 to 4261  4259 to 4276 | -2.5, 7.55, 8.62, 8.32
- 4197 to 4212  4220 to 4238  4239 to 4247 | 2.3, 8.33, 7.65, 9.05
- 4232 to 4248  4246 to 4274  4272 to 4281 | -0.6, 8.63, 8.53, 8.14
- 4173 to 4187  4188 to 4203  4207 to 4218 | 0.6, 7.6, 7.75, 8.56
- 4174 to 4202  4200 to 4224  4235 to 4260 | -1.1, 7.67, 8.43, 8.66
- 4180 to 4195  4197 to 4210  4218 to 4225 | -0.7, 7.75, 8.31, 8.05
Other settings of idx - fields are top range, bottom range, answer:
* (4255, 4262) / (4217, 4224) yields 1.00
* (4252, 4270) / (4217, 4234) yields 1.10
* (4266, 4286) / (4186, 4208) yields 1.08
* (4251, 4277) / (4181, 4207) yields 1.08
